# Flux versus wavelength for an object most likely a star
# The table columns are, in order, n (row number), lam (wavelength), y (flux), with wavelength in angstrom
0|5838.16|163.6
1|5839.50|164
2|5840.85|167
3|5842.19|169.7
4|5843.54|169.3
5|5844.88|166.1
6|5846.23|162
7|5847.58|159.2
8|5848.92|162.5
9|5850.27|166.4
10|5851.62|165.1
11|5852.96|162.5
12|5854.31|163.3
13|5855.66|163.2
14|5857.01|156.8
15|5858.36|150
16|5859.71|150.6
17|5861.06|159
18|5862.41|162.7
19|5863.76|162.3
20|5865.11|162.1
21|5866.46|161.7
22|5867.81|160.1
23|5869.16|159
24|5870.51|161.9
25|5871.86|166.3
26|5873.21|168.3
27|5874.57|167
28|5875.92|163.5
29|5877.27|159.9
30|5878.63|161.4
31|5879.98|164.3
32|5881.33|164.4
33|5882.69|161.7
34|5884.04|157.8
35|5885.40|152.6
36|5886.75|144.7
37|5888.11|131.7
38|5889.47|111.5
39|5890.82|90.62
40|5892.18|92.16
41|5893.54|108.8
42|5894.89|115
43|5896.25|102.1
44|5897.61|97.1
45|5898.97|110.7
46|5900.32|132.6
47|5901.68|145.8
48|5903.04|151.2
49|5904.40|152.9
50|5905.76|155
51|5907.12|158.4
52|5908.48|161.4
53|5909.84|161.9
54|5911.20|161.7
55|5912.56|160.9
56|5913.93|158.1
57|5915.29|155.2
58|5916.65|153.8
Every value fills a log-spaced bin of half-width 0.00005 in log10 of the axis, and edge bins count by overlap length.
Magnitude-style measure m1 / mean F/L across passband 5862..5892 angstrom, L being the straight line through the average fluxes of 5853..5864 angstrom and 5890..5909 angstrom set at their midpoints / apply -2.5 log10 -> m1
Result -0.07 mag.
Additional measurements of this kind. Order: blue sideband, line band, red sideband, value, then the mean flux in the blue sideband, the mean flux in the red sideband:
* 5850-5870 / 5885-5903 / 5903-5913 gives 0.316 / 160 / 158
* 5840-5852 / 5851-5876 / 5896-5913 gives -0.019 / 165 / 143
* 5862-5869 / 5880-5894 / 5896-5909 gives 0.113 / 162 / 138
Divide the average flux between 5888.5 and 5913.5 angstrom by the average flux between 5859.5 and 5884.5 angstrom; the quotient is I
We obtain 0.8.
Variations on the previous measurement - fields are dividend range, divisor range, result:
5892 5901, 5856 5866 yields 0.69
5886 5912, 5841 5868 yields 0.81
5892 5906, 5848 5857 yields 0.76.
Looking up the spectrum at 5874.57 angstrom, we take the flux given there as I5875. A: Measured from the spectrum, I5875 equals 167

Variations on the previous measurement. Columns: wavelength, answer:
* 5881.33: 164.4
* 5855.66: 163.2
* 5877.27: 159.9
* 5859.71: 150.6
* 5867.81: 160.1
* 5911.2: 161.7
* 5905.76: 155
